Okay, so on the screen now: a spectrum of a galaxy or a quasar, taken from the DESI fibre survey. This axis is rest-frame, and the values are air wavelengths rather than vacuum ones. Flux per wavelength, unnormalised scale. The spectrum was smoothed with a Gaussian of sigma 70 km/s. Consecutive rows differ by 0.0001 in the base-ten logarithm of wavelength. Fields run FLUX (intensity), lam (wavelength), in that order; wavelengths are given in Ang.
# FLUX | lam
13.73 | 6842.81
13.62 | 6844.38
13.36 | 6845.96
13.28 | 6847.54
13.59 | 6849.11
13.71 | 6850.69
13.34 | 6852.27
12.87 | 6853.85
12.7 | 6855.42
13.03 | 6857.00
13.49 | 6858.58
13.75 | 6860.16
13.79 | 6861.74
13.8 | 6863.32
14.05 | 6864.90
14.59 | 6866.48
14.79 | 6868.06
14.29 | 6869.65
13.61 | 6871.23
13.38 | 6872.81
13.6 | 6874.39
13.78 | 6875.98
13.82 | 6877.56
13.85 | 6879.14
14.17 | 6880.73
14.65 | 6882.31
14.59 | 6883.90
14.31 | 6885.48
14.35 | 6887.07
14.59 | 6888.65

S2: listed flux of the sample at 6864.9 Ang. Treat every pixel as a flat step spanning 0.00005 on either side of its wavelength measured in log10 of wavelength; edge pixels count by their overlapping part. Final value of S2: 14.05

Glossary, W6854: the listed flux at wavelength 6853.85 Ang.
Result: 12.87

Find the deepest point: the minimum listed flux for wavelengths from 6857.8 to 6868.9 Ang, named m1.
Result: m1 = 13.49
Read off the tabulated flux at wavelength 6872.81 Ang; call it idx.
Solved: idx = 13.38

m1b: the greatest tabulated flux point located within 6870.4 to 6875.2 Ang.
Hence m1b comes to 13.61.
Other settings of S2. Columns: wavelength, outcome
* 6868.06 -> 14.79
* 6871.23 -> 13.61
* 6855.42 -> 12.7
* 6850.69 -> 13.71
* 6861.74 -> 13.79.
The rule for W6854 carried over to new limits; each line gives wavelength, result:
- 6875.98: 13.78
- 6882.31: 14.65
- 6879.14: 13.85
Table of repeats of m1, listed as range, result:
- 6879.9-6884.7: 14.17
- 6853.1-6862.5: 12.7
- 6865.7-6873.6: 13.38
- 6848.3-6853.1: 13.34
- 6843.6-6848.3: 13.28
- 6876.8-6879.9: 13.82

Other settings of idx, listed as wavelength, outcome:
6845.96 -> 13.36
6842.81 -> 13.73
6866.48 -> 14.59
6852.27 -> 13.34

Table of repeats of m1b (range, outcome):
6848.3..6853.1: 13.71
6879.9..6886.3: 14.65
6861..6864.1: 13.8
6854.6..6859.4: 13.49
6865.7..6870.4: 14.79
